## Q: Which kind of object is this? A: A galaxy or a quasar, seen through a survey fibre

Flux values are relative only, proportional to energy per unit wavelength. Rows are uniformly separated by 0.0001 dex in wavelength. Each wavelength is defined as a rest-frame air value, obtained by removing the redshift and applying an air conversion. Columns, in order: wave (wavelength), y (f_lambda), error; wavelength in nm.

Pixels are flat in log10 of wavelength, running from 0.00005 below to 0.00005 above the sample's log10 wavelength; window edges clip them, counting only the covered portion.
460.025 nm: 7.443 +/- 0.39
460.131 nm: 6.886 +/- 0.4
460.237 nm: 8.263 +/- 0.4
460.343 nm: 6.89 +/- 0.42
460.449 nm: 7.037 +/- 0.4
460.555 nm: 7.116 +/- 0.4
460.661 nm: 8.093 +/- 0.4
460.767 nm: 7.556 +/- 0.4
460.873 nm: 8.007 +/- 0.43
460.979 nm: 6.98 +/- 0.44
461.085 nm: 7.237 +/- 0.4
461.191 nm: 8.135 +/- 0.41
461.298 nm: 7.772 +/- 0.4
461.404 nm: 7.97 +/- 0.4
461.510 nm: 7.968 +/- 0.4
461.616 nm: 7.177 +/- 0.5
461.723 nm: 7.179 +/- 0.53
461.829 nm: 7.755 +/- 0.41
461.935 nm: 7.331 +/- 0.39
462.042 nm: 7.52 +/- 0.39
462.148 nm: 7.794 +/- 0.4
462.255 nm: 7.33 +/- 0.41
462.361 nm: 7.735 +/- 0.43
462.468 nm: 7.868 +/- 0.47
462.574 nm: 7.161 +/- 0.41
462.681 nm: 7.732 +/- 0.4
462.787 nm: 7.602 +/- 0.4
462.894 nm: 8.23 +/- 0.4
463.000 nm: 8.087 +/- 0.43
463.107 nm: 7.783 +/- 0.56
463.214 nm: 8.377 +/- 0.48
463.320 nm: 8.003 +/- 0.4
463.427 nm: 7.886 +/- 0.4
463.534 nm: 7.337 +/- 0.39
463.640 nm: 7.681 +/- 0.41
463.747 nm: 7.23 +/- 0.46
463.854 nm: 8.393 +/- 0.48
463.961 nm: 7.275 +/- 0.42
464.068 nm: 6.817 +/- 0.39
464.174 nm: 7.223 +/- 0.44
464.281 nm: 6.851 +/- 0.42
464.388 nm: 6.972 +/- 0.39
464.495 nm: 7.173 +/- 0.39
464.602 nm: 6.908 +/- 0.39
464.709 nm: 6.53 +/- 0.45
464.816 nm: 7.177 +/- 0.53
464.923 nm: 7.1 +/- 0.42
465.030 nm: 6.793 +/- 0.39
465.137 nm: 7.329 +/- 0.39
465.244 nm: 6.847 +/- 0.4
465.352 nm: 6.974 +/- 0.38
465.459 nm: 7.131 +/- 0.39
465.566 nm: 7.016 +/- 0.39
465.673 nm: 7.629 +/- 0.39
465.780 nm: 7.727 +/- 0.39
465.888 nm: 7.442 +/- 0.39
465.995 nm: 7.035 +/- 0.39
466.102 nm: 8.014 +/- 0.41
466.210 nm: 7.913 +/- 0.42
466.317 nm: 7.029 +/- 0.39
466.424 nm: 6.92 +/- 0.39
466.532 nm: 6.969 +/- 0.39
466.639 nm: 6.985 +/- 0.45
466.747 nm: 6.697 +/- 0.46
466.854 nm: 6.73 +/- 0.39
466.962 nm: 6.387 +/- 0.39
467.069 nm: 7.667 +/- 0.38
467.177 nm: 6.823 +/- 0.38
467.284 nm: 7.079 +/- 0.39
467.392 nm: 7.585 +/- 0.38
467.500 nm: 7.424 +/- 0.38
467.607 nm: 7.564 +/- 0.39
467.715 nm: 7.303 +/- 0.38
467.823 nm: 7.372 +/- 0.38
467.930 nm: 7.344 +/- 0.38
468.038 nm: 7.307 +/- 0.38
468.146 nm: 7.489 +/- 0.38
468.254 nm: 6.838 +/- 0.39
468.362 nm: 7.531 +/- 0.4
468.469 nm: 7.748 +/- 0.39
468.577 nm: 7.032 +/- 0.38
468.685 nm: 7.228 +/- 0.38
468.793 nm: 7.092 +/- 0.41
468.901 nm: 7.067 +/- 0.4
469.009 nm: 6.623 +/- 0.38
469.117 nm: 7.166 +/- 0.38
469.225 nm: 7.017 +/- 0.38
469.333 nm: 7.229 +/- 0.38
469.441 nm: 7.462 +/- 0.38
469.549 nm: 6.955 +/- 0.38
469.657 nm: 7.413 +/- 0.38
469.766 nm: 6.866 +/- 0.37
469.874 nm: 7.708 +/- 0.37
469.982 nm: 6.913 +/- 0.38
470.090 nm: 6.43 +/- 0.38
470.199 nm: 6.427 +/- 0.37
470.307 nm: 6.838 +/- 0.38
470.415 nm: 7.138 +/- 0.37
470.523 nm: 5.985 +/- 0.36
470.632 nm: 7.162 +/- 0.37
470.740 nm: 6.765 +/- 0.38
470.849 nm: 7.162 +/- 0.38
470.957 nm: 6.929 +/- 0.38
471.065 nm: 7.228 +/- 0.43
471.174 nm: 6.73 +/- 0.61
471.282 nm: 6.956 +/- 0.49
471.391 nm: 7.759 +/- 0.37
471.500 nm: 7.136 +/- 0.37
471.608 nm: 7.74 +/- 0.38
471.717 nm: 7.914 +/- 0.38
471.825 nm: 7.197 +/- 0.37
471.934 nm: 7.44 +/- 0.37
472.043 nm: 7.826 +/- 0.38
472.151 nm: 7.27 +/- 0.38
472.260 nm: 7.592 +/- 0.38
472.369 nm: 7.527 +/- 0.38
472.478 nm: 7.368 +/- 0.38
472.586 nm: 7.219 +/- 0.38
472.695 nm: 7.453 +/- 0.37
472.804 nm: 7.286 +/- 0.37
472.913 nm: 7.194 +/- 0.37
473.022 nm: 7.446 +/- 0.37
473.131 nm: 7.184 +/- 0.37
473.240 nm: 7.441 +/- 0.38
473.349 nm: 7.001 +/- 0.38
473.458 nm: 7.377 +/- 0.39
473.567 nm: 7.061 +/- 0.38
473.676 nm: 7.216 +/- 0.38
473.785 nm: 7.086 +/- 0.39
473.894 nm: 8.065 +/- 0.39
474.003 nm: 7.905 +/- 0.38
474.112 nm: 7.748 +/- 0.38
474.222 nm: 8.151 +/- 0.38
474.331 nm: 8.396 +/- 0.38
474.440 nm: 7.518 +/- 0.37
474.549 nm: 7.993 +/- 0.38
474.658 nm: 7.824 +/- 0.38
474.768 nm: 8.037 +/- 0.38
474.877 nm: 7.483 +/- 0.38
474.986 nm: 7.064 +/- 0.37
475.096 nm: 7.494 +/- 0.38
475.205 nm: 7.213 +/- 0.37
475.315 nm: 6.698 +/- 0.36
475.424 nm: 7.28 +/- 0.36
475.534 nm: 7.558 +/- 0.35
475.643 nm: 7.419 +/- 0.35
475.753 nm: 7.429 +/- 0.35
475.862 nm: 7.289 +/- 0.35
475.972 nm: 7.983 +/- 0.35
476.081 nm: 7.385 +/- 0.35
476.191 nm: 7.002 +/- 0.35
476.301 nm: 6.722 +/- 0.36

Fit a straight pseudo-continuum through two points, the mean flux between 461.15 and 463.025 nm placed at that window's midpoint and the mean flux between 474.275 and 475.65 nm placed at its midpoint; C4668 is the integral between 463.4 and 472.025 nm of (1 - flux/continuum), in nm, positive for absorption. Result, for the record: 0.50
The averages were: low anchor 7.68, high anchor 7.54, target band 7.17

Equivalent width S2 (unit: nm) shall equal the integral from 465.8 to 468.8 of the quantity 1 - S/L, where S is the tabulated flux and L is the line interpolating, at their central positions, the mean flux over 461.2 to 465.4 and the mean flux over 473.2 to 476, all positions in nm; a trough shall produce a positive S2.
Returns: 0.10 nm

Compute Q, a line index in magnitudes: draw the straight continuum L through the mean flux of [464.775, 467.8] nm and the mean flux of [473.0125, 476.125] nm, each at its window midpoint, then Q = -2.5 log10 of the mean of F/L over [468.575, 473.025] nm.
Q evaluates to 0.03 mag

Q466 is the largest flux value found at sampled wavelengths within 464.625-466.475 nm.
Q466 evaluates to 8.014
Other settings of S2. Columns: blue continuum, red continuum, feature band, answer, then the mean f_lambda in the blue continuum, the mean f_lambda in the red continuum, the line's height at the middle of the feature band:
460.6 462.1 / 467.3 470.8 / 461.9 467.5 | 0.047 nm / 7.62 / 7.12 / 7.4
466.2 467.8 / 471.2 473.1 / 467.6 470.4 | 0.035 nm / 7.12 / 7.42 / 7.24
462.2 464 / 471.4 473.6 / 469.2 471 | 0.125 nm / 7.75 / 7.39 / 7.48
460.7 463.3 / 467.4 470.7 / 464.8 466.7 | 0.043 nm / 7.69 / 7.13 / 7.39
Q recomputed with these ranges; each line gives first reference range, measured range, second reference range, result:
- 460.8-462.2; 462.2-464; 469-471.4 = -0.037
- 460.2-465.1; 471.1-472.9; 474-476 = 0.025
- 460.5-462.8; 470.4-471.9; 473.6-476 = 0.066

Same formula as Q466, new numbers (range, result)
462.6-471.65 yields 8.393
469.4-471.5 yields 7.759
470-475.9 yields 8.396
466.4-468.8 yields 7.748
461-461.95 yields 8.135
